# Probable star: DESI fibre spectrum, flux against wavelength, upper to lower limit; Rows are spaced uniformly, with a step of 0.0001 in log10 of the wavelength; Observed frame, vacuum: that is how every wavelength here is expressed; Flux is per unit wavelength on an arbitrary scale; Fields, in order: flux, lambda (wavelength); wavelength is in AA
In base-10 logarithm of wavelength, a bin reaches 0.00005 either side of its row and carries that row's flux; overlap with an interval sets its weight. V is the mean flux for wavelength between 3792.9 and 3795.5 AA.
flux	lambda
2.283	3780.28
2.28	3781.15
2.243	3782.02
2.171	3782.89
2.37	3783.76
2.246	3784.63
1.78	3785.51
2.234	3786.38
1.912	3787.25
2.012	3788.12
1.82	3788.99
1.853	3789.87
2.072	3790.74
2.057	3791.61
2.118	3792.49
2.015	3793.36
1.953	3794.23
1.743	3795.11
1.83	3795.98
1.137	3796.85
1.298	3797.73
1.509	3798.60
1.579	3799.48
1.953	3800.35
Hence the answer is 1.91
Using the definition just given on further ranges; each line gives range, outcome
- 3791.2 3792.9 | 2.08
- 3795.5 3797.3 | 1.49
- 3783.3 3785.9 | 2.13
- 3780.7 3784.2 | 2.27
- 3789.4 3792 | 1.99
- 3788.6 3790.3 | 1.83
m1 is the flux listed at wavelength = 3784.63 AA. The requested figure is 2.246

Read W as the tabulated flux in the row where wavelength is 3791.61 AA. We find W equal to 2.057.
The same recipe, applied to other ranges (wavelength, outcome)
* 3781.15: 2.28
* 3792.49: 2.118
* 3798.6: 1.509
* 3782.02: 2.243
